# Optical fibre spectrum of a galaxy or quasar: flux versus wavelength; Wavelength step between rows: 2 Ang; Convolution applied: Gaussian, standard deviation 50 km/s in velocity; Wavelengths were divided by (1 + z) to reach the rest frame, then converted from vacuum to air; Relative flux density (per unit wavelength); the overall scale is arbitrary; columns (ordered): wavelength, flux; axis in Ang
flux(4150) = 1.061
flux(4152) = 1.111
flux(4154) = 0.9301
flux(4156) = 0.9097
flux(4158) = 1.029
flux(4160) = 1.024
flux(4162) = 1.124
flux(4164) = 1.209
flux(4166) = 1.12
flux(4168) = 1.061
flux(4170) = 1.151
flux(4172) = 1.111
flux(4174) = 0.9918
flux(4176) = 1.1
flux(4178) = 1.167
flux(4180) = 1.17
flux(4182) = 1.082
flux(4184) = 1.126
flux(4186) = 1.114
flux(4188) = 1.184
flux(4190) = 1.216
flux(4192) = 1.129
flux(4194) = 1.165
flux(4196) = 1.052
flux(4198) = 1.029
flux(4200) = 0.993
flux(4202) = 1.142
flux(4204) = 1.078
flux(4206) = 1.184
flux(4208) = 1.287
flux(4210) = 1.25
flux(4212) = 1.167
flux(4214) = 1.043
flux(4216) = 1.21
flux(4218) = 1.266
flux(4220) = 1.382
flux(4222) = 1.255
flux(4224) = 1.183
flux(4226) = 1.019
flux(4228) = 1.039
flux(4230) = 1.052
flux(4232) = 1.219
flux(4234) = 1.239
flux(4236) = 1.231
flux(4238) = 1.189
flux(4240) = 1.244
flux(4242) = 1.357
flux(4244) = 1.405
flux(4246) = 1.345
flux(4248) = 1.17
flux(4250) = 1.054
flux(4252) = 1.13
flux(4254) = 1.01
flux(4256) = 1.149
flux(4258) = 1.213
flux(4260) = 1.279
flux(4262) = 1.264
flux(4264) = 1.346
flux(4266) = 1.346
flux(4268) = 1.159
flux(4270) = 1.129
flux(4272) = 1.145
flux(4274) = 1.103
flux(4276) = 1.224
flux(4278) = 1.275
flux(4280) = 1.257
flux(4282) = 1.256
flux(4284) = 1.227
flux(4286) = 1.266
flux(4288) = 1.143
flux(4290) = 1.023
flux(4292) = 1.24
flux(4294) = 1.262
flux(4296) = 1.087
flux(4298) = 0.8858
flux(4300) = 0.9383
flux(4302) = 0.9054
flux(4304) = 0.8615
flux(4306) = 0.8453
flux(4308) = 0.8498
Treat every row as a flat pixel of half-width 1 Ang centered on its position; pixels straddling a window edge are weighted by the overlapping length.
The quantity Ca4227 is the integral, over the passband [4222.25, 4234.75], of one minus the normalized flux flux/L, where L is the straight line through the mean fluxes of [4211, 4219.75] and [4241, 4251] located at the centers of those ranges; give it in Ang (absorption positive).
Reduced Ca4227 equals 0.94 Ang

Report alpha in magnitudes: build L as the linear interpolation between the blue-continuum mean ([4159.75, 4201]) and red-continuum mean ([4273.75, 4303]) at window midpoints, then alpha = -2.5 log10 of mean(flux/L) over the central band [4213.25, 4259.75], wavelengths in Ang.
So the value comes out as -0.06 mag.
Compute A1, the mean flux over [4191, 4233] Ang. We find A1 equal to 1.15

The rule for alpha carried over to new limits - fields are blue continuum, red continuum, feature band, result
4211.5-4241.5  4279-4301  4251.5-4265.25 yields -0.04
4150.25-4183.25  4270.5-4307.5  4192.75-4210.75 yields -0.04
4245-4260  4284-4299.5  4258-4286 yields -0.08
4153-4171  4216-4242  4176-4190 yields -0.04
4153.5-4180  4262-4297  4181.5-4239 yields -0.03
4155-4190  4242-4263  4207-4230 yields -0.02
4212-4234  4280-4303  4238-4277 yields -0.06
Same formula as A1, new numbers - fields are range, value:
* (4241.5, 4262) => 1.21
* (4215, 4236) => 1.19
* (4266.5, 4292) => 1.19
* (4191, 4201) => 1.07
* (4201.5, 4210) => 1.18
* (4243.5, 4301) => 1.18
